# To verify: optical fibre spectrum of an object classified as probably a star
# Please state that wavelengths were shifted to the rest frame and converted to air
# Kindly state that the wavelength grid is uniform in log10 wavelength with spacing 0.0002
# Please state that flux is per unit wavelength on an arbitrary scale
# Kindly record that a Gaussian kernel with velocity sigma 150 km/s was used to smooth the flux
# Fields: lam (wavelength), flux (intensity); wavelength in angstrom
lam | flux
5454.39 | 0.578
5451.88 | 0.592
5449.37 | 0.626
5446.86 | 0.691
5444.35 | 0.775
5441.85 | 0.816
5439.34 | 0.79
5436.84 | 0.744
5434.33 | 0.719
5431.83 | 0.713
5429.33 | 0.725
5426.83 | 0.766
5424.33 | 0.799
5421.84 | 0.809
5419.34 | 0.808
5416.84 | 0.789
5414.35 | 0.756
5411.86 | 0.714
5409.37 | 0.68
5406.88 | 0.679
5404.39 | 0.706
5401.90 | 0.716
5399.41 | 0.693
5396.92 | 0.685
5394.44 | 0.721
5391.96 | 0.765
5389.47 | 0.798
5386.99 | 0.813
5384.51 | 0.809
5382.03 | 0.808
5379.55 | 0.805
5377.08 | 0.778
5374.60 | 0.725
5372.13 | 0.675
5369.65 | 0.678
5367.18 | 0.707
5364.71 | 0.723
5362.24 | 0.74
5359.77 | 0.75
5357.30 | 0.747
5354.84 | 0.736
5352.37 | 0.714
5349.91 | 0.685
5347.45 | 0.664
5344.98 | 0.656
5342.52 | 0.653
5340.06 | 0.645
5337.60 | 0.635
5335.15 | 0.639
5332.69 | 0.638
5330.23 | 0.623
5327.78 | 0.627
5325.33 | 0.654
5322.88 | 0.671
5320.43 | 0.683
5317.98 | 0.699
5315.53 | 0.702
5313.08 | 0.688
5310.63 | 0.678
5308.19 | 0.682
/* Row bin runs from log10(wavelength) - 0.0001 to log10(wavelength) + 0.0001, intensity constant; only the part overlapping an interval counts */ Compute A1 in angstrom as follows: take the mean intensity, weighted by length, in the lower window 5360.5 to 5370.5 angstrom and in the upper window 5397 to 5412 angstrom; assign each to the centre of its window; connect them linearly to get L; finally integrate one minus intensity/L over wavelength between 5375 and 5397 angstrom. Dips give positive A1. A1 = -2.3 angstrom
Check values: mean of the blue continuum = 0.715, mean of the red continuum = 0.695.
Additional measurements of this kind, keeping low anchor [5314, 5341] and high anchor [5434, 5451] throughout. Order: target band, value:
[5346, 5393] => -3.9 angstrom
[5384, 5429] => -2.4 angstrom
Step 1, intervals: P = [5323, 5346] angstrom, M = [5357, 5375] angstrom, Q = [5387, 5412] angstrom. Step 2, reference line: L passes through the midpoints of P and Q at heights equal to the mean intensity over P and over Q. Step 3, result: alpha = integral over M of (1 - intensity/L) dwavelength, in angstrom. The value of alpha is -1.0 angstrom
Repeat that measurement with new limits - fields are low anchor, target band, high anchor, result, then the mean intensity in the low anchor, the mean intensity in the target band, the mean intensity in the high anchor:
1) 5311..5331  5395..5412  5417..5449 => 0.9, 0.67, 0.696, 0.76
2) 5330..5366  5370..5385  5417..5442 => -0.9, 0.685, 0.759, 0.767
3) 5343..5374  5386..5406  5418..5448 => 0.0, 0.705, 0.735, 0.763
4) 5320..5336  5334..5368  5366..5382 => -0.1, 0.646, 0.693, 0.734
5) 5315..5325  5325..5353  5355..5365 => 2.4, 0.685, 0.652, 0.741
